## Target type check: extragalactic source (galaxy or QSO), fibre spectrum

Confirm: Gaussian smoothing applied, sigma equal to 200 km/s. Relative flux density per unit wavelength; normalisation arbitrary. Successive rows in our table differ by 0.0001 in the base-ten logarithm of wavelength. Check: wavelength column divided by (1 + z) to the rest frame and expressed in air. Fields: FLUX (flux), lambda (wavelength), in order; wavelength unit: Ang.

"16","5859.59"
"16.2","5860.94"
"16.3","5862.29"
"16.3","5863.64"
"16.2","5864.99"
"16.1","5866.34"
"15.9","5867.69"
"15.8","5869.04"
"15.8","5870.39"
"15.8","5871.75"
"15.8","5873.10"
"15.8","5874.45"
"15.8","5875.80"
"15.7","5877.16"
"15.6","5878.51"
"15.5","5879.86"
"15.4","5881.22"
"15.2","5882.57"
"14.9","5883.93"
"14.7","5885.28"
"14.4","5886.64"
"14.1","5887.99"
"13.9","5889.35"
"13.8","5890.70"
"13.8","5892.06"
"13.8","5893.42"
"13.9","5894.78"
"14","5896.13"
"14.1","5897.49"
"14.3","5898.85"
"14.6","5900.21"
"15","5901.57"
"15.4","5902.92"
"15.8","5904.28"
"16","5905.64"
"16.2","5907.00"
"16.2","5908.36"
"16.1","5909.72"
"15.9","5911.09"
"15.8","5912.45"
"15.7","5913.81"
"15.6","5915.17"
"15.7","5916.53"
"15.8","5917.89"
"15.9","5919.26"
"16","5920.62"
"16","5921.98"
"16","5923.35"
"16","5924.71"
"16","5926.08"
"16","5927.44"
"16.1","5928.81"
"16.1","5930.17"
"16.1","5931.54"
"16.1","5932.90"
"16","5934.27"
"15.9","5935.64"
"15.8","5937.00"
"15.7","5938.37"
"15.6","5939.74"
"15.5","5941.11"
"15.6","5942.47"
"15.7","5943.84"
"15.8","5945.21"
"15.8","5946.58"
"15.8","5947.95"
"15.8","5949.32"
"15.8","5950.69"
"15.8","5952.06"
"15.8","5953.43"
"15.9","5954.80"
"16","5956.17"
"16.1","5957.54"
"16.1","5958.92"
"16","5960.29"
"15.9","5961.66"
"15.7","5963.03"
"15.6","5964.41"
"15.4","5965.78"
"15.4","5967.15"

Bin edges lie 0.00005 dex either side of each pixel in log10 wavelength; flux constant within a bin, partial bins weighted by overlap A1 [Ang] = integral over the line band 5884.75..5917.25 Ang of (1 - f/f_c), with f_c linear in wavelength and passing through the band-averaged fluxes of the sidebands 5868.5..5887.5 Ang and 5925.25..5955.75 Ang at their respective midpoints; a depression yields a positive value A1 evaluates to 1.3 Ang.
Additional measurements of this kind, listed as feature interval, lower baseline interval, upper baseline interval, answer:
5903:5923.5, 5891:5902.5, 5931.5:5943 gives -1.4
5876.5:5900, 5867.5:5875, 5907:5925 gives 1.9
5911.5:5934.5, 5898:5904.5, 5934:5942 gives -0.8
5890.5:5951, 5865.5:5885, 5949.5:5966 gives 0.8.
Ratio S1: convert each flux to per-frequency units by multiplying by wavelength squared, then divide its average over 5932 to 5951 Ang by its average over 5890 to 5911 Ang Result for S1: 1.07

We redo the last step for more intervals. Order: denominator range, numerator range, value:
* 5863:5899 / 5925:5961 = 1.08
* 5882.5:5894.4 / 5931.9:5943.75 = 1.13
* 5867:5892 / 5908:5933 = 1.07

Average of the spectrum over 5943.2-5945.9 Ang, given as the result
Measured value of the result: 15.7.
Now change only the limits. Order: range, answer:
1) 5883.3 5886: 14.8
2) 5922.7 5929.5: 16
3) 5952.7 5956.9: 15.9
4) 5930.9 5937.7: 16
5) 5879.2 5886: 15.1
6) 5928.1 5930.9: 16.1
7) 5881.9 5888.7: 14.6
